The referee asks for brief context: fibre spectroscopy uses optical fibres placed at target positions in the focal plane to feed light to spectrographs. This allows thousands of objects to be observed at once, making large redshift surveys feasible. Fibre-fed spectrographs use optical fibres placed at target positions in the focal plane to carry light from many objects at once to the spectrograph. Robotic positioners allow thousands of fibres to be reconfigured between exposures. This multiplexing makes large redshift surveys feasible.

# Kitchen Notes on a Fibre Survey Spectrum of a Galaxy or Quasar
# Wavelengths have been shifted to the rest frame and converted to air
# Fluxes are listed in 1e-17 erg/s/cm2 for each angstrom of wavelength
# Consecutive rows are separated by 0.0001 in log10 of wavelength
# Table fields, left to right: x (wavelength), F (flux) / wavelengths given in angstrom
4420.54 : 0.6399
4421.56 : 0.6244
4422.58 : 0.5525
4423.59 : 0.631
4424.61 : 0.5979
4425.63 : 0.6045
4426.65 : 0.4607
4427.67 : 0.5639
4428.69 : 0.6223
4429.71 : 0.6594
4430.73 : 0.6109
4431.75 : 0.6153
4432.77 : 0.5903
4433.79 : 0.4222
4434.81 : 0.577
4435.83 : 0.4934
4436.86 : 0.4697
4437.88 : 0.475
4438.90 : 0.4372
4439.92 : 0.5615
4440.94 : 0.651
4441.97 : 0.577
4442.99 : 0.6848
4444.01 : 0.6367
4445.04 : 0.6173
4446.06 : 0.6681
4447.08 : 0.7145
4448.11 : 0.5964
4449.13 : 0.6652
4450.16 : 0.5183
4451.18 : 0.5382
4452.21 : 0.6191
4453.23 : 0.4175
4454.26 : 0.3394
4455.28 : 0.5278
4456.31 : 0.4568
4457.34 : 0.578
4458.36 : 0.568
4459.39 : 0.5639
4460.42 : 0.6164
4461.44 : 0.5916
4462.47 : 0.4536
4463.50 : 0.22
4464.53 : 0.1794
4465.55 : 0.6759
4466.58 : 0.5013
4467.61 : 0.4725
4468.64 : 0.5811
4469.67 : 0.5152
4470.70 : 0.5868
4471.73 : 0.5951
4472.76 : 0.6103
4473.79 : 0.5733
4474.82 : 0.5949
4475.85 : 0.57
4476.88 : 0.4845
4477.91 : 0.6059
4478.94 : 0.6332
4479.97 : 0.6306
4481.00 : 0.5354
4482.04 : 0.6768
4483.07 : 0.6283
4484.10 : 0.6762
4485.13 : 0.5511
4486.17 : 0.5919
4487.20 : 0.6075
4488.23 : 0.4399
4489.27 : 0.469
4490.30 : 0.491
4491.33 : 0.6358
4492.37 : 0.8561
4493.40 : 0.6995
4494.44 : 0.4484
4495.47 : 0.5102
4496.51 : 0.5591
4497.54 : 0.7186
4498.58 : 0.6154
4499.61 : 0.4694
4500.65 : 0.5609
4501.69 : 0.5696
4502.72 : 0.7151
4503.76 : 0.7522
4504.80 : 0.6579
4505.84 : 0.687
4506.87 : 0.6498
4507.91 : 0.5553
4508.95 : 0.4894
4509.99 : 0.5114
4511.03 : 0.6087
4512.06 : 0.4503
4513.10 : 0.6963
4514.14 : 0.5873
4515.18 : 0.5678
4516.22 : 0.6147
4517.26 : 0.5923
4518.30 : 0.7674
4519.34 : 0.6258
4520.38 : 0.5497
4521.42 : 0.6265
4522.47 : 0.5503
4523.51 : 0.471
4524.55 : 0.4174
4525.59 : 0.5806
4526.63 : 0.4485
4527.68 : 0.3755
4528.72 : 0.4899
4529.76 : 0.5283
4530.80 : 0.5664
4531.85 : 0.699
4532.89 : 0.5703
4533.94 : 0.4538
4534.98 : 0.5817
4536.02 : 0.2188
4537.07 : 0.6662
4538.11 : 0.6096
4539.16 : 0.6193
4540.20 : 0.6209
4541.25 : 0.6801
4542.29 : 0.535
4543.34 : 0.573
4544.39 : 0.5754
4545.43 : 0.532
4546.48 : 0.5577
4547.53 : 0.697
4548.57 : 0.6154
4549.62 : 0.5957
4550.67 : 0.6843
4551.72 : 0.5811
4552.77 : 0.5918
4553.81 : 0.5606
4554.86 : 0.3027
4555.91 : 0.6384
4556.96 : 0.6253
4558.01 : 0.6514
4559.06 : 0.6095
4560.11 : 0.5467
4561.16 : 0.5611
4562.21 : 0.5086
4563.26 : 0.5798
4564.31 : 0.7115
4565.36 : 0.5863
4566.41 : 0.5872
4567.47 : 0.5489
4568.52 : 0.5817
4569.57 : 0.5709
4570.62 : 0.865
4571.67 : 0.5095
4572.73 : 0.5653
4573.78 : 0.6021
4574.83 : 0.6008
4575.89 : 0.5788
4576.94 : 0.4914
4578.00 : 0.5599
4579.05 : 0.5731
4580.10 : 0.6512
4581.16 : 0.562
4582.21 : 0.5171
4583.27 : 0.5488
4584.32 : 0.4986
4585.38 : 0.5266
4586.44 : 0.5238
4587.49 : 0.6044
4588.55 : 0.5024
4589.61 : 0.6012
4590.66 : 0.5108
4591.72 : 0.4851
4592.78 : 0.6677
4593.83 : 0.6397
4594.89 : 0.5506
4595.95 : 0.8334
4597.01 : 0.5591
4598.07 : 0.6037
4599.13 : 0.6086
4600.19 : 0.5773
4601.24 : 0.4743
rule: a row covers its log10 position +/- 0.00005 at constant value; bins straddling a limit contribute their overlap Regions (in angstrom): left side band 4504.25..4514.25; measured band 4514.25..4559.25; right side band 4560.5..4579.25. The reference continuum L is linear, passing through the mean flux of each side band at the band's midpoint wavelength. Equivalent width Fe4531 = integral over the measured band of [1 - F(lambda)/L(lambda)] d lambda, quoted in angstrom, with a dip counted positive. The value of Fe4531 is 1.6 angstrom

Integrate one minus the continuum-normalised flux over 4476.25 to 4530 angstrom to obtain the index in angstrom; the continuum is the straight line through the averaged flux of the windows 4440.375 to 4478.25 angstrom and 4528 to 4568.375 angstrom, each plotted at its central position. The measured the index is -1.9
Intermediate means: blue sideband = 0.55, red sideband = 0.574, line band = 0.582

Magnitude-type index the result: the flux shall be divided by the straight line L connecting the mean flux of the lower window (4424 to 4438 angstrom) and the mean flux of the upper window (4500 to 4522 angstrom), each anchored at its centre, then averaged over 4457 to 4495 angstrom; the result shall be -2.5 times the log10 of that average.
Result 0.05 mag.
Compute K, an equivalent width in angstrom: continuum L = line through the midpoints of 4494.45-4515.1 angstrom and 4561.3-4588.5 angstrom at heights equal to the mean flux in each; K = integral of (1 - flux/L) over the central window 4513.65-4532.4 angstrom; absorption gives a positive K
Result 0.98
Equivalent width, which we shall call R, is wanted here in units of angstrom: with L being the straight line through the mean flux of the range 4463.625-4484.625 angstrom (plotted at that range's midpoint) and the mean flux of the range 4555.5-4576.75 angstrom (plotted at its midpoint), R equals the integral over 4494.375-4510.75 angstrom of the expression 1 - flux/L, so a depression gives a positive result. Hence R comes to -0.7 angstrom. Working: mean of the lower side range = 0.56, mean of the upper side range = 0.599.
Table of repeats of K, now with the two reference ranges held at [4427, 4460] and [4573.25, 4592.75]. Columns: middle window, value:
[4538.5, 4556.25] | -0.9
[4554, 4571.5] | -1.1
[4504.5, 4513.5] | -0.4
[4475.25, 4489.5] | -0.5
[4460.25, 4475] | 1.3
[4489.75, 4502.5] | -0.8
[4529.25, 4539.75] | 0.1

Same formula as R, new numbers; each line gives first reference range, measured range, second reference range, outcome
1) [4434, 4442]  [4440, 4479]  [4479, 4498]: 0.1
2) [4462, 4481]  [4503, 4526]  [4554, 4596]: -1.9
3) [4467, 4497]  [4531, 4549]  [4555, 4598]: 0.2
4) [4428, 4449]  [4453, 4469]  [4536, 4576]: 2.8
